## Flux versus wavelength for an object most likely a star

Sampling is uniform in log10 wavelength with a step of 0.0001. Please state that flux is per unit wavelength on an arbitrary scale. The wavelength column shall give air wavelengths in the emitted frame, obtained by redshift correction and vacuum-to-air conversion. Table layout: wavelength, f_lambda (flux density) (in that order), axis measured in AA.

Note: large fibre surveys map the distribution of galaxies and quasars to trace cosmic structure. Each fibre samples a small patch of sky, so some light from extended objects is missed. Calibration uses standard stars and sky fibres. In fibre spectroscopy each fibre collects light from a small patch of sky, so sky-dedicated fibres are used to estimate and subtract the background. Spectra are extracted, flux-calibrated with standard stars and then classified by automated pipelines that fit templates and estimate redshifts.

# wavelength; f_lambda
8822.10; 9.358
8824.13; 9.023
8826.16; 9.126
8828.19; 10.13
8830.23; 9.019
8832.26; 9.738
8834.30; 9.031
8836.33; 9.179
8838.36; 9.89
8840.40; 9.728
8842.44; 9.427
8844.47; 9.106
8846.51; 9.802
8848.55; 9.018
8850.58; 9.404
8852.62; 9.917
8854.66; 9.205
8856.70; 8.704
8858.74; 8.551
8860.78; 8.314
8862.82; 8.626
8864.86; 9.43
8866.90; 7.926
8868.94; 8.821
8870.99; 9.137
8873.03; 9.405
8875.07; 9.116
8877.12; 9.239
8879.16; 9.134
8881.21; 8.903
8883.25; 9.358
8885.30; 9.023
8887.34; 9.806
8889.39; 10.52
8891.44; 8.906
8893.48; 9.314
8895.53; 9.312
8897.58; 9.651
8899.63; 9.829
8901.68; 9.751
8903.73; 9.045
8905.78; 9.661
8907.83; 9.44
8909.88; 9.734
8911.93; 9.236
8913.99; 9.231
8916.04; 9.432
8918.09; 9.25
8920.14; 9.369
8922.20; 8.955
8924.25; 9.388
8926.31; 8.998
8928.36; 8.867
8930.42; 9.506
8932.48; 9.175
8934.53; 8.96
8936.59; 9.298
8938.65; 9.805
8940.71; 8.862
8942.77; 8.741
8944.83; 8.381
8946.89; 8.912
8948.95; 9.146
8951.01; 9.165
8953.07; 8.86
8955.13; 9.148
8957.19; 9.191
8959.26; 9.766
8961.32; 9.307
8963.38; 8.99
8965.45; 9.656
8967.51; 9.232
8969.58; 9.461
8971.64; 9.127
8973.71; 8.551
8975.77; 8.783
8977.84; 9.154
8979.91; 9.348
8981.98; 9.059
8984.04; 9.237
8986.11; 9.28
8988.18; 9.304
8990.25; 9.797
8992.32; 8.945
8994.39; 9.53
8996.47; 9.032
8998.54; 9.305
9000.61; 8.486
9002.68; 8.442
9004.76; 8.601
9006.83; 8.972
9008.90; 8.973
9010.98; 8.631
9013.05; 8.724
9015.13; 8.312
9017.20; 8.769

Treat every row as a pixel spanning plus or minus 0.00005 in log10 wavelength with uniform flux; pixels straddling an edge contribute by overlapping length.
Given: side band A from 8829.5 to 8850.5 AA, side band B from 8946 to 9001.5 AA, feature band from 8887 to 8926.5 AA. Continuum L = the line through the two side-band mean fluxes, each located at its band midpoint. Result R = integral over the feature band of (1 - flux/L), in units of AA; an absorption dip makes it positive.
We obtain -0.6 AA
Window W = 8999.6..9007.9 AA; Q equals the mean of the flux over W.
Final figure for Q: 8.63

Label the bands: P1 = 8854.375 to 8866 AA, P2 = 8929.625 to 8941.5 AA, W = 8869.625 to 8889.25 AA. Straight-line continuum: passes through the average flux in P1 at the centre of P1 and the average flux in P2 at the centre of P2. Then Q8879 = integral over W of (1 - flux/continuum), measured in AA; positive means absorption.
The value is -0.9 AA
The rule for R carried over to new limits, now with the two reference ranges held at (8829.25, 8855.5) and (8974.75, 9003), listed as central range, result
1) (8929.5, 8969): 0.2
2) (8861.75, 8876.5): 0.7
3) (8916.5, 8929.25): 0.2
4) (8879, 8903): -0.4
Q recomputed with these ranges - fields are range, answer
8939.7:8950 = 8.81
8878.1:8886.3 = 9.11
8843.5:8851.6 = 9.33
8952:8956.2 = 9.02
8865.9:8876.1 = 8.88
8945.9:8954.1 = 9.03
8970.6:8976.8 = 8.83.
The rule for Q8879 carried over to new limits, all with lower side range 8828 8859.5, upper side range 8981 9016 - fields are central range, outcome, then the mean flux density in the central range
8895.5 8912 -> -0.6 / 9.55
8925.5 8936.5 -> 0.0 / 9.12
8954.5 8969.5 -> -0.4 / 9.34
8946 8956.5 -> 0.0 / 9.06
